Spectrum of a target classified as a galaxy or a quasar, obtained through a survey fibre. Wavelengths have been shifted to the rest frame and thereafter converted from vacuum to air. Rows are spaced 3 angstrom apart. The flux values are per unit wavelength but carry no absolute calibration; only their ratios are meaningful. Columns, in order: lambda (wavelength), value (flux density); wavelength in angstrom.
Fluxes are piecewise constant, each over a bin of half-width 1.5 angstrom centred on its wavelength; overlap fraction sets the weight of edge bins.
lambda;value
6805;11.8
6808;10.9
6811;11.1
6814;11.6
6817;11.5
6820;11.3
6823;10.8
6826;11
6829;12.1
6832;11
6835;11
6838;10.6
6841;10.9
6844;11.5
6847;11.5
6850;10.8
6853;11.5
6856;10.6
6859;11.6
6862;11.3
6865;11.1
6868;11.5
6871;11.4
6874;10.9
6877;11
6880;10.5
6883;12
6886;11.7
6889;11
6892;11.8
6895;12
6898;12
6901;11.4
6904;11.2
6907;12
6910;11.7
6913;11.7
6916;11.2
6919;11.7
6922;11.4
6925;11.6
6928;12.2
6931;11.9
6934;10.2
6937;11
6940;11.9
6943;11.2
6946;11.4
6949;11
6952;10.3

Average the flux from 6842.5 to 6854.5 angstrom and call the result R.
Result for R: 11.3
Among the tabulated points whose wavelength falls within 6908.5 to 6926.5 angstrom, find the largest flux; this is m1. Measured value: 11.7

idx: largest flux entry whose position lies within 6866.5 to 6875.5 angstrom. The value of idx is 11.5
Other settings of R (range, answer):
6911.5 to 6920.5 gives 11.5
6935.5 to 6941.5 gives 11.5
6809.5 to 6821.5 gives 11.4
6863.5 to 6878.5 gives 11.2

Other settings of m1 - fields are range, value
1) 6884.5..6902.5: 12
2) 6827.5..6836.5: 12.1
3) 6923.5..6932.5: 12.2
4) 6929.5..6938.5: 11.9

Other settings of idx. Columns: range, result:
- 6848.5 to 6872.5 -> 11.6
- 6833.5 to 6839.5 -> 11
